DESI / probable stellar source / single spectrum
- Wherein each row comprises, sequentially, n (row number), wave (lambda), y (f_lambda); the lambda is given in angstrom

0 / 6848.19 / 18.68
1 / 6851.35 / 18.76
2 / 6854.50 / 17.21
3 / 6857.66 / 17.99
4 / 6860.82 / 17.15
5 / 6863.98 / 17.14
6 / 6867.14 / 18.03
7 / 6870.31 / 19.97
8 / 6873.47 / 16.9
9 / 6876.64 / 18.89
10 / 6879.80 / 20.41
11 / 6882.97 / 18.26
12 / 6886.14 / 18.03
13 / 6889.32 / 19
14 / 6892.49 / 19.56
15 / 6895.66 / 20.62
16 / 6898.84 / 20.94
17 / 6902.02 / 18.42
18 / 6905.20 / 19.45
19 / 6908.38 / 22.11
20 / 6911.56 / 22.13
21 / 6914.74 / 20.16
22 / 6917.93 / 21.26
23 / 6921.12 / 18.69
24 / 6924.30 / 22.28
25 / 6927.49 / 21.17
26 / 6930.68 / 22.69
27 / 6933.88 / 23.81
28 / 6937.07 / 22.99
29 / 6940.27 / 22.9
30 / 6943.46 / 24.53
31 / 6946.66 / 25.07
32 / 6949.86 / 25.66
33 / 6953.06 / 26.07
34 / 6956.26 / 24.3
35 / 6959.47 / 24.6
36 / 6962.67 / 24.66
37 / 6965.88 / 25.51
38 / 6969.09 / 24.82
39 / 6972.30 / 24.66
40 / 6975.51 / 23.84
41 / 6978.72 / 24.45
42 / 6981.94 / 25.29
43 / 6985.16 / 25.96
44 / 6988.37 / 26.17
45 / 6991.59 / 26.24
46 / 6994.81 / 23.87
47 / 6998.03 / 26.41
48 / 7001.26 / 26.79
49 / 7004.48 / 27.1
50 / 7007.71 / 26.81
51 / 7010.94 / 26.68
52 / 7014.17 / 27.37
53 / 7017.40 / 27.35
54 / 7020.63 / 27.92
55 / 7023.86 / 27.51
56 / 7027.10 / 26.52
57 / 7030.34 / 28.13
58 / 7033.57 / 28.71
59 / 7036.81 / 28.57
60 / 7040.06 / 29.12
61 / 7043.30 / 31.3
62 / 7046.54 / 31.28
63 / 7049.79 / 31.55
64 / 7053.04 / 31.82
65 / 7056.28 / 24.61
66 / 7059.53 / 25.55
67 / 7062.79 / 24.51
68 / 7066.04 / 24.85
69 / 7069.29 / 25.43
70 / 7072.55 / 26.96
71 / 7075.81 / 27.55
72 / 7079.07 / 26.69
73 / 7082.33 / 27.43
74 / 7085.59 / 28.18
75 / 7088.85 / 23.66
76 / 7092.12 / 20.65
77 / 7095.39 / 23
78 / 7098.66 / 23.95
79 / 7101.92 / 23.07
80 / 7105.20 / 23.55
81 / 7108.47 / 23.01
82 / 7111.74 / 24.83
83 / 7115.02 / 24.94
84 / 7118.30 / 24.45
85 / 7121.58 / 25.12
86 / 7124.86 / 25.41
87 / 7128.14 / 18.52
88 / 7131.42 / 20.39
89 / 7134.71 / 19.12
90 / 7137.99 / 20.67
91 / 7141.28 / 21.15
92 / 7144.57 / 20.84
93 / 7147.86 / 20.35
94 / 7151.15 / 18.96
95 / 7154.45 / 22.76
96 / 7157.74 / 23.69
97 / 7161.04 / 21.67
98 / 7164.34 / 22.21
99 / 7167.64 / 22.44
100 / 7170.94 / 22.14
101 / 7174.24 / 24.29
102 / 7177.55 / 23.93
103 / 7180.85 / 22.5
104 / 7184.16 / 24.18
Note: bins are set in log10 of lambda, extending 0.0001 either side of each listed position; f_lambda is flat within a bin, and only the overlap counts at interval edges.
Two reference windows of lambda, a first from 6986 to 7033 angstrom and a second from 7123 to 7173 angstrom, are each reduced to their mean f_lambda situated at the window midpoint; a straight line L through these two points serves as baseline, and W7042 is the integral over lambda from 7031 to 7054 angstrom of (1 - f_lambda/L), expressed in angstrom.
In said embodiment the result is -4.23 angstrom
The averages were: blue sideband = 26.8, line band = 30.2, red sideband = 21.4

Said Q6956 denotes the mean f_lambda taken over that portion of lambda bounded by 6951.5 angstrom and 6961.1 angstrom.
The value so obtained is 25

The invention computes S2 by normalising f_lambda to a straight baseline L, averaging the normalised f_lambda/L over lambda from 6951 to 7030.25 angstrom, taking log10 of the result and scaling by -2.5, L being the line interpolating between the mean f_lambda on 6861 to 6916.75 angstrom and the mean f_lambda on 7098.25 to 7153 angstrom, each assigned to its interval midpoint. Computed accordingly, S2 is -0.25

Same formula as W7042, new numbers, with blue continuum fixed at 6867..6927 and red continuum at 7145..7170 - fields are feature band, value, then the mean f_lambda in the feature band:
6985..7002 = -4.4 angstrom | 25.9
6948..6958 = -2.5 angstrom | 25.3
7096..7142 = -2.9 angstrom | 22.8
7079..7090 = -2.8 angstrom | 26.6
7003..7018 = -4.7 angstrom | 27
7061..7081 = -4.7 angstrom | 26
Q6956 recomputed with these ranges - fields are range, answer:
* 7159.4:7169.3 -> 22.1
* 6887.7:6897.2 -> 19.7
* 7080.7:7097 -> 24.6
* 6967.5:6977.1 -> 24.4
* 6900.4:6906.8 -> 18.9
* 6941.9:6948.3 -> 24.8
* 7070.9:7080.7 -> 27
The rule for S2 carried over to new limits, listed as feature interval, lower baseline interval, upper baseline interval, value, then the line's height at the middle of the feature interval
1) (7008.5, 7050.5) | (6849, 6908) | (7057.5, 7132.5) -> -0.246 mag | 22.7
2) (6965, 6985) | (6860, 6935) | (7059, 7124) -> -0.137 mag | 21.9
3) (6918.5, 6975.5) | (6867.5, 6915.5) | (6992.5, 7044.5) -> -0.032 mag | 23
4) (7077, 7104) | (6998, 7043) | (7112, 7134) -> -0.003 mag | 24.5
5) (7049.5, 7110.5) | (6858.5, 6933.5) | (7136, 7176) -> -0.200 mag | 21.2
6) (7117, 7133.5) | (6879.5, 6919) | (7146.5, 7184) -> -0.031 mag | 22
